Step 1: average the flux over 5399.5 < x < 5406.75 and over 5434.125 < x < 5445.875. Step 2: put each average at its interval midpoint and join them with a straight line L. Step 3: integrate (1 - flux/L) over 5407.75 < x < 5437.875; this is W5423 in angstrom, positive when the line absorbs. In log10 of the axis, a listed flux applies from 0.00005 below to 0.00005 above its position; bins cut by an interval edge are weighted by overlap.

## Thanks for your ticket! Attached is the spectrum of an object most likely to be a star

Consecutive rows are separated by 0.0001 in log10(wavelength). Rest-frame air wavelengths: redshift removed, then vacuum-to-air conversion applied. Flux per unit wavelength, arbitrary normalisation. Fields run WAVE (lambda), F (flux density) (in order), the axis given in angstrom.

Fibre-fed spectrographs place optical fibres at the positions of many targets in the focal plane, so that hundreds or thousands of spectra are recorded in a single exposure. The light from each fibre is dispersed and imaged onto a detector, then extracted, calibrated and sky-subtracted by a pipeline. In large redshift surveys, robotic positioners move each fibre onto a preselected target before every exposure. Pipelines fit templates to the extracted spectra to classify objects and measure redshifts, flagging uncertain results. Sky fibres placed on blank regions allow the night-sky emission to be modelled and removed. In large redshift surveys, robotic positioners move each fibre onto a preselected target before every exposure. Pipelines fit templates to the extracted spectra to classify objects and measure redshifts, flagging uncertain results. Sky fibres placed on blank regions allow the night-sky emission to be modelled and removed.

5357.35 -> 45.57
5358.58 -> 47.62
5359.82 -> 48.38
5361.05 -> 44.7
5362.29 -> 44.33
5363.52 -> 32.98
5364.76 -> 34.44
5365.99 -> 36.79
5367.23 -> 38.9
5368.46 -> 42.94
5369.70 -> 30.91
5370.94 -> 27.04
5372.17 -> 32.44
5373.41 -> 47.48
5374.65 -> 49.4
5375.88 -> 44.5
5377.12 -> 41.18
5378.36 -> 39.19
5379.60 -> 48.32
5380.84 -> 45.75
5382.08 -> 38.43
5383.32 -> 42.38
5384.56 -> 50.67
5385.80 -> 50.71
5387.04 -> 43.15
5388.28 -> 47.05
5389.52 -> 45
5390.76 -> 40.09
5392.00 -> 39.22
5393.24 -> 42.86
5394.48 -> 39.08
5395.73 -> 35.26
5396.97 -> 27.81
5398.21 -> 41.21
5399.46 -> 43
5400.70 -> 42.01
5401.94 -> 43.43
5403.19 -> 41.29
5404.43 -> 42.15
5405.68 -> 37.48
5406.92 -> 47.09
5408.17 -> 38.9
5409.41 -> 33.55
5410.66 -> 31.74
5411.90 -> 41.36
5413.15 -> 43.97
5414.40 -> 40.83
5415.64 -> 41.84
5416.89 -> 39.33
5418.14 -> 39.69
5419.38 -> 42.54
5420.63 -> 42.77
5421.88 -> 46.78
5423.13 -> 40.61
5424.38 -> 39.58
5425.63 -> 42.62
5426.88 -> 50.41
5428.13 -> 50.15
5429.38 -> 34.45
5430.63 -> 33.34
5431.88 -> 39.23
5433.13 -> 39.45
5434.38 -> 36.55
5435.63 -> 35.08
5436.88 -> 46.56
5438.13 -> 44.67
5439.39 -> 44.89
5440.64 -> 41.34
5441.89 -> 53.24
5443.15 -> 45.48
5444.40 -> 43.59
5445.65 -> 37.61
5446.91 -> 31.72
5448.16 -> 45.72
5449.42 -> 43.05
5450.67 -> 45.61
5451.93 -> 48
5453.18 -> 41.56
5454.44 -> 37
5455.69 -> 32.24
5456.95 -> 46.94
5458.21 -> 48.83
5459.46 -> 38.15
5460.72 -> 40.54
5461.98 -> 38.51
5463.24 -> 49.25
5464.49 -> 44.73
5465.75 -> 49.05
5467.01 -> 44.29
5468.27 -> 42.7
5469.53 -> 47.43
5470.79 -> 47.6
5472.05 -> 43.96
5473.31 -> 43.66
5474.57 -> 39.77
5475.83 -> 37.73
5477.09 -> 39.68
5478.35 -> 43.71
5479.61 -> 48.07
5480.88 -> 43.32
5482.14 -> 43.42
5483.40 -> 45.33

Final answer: 1.5 angstrom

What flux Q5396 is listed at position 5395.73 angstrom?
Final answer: 35.26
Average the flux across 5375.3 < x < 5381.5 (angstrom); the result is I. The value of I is 43.7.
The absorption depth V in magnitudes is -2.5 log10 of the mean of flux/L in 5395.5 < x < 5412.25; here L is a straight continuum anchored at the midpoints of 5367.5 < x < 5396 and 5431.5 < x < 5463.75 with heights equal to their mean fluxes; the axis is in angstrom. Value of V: 0.078 mag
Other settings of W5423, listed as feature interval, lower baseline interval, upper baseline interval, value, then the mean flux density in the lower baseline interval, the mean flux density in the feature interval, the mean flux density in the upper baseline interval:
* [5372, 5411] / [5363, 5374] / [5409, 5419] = -4.4 angstrom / 36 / 41.8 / 39.3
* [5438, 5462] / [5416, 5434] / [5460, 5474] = 0.5 angstrom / 41.4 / 42.5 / 44.6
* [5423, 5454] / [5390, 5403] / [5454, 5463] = -1.4 angstrom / 39.5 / 42.2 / 40.8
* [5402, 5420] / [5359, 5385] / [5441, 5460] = 0.7 angstrom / 41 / 40.2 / 42.6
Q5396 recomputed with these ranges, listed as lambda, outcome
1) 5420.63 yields 42.77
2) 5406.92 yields 47.09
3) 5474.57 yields 39.77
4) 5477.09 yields 39.68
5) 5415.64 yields 41.84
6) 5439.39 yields 44.89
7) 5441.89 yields 53.24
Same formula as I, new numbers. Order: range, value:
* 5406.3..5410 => 39.9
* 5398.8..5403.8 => 42.4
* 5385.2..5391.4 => 45.2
